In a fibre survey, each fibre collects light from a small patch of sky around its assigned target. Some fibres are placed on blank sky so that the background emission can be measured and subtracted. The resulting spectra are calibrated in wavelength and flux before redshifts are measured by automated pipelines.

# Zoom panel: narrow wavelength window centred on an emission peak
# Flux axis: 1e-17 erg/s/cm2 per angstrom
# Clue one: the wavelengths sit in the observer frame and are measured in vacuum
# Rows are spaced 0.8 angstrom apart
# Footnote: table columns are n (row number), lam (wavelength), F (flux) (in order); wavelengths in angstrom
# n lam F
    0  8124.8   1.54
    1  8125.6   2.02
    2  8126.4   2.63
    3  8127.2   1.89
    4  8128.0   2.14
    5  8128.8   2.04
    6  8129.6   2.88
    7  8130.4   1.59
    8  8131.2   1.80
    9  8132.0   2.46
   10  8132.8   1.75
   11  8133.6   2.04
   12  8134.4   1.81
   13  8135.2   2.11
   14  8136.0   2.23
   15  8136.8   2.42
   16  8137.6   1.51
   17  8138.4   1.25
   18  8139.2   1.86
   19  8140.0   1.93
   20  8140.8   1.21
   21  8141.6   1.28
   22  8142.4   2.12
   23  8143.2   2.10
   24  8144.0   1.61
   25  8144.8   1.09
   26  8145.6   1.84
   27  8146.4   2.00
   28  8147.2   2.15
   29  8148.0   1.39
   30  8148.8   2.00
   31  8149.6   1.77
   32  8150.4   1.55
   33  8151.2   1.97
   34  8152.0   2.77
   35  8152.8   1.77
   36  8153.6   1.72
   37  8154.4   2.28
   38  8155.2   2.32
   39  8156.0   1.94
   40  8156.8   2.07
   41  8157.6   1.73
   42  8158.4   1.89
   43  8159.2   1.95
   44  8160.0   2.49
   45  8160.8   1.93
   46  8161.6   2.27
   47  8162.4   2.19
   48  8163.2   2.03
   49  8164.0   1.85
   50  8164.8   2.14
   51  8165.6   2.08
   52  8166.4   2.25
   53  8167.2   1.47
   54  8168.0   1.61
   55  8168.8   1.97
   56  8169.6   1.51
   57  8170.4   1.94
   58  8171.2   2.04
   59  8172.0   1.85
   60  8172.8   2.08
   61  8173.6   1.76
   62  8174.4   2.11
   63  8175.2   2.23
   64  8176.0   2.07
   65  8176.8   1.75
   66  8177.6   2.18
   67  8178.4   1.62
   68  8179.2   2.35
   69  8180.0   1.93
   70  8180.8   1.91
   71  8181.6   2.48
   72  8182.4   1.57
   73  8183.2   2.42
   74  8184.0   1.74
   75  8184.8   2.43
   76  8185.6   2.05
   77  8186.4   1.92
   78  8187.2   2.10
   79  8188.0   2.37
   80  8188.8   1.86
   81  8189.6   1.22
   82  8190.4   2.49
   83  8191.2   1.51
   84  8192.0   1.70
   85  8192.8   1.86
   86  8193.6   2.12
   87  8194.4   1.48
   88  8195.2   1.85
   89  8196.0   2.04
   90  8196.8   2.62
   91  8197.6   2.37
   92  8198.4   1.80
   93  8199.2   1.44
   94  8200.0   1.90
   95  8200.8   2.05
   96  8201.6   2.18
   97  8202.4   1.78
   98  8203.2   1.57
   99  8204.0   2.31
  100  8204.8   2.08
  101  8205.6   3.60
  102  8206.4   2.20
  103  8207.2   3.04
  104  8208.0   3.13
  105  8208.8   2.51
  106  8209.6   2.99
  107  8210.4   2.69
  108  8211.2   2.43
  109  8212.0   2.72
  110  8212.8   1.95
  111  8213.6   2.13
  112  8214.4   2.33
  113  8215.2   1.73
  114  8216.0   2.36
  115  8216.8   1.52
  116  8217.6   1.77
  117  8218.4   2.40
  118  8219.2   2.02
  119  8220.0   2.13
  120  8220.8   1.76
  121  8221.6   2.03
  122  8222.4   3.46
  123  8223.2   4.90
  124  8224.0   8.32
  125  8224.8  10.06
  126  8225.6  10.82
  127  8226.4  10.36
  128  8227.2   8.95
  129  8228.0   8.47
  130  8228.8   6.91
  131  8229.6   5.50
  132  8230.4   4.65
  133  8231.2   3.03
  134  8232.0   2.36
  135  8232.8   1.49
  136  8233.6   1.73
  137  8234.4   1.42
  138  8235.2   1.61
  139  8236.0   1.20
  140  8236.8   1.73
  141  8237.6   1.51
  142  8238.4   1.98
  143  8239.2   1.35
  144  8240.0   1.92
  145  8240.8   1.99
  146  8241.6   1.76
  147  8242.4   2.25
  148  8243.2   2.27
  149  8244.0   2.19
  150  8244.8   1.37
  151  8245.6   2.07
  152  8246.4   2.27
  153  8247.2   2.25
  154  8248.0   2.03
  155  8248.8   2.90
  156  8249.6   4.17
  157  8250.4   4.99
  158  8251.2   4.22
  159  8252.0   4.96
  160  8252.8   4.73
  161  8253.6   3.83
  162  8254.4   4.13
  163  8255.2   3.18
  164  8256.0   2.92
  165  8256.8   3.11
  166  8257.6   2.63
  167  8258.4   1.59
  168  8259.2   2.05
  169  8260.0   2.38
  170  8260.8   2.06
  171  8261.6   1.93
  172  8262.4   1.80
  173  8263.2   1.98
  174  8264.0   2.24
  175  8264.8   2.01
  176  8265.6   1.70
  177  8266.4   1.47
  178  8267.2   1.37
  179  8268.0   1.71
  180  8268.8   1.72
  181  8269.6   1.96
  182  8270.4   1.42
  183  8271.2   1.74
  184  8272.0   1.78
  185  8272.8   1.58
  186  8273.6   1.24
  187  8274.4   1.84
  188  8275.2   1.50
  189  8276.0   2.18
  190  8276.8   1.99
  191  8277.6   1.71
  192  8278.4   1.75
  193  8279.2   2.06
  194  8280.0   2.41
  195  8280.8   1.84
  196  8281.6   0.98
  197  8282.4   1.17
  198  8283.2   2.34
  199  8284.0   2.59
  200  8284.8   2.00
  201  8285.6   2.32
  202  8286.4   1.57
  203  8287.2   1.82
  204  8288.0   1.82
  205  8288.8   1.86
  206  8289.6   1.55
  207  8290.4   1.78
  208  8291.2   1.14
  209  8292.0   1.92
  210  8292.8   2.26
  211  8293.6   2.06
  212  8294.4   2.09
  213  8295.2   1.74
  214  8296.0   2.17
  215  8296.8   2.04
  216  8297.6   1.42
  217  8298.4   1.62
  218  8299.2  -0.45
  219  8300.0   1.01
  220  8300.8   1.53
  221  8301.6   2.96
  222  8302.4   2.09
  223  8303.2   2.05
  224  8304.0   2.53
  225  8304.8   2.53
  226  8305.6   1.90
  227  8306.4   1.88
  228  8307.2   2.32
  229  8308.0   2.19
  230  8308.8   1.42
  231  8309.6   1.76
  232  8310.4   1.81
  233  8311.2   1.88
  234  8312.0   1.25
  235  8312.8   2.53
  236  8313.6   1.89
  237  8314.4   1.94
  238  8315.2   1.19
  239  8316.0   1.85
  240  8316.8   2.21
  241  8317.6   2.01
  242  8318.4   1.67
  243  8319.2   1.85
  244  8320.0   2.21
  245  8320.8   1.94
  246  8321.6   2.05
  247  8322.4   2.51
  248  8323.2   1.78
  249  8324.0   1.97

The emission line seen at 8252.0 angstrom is [N II]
